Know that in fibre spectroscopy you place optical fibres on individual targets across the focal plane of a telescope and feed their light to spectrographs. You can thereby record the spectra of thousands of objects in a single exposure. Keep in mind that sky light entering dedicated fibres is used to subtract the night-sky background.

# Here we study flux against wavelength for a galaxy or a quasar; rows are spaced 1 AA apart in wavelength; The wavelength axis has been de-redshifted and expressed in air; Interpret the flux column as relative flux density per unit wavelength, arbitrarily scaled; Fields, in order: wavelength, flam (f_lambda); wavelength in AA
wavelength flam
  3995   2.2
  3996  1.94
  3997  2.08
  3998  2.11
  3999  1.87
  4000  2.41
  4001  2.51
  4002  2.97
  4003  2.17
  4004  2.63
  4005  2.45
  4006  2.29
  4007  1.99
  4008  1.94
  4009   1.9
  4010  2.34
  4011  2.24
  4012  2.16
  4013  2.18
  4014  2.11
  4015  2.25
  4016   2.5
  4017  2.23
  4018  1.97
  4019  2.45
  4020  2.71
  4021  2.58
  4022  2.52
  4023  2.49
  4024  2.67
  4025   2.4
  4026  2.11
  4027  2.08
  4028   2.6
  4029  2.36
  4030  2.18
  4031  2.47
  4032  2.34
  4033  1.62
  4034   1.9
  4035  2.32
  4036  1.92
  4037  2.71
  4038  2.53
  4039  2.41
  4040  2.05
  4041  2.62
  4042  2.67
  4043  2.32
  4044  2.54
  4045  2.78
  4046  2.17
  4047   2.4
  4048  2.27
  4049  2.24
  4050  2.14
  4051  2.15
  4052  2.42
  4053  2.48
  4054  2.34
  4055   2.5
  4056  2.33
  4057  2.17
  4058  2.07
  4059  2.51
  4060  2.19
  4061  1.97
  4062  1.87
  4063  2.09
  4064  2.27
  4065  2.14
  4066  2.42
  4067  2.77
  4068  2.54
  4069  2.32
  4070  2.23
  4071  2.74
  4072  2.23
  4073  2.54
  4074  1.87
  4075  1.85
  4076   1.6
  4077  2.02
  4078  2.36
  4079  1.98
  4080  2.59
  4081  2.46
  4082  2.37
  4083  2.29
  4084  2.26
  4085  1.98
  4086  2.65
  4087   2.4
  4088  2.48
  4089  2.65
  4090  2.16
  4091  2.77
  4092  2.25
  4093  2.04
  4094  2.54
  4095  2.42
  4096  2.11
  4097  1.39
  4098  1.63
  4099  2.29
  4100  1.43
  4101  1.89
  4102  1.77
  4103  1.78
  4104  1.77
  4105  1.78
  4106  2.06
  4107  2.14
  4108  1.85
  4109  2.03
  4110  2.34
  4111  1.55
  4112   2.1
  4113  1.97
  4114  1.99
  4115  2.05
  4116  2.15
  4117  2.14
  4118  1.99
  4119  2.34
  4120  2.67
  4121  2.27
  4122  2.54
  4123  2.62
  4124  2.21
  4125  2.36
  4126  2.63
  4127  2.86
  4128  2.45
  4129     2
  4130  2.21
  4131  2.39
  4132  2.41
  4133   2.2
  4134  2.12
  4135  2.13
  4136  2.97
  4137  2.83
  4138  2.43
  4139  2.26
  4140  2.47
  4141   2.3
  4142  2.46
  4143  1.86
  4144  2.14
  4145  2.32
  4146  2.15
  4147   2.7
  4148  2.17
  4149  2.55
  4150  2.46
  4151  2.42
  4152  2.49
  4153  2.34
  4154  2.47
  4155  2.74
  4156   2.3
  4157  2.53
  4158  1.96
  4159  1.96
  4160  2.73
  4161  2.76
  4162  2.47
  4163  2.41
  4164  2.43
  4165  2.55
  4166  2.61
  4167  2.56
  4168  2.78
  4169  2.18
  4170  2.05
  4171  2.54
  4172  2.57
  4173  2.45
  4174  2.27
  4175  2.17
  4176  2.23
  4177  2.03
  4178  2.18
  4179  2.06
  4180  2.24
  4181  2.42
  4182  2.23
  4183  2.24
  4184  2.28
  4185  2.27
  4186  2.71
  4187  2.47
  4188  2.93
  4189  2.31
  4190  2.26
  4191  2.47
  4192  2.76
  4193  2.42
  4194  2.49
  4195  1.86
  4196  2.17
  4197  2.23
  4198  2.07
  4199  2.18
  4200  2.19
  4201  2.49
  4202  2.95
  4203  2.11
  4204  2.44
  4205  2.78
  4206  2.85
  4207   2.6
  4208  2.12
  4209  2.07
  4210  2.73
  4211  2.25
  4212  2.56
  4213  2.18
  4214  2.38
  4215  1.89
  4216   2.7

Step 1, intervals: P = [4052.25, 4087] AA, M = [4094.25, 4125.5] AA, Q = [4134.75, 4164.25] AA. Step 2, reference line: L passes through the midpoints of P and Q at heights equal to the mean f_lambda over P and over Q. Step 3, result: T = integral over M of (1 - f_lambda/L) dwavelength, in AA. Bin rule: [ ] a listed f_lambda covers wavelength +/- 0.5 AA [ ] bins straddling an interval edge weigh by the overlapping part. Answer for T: 3.8 AA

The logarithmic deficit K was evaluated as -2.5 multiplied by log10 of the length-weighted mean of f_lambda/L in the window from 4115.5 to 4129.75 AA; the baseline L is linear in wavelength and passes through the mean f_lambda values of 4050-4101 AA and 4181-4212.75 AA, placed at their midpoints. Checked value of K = -0.032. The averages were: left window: 2.24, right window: 2.4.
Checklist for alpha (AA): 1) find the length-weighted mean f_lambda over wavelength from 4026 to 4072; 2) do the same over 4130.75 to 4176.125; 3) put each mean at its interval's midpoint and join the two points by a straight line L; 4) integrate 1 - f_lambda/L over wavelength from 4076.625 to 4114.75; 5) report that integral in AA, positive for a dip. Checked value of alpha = 3.7 AA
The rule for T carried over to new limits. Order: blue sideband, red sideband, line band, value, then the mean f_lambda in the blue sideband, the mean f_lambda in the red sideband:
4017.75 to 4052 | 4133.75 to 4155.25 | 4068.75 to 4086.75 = 1.0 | 2.35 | 2.4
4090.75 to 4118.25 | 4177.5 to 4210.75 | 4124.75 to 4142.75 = -2.4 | 2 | 2.38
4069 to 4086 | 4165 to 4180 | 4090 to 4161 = 1.4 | 2.23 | 2.34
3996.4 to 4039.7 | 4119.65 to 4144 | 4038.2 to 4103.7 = 2.5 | 2.29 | 2.4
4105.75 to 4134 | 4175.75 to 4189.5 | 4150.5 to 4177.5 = -1.2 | 2.23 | 2.33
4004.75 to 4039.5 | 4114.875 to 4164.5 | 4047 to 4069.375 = 0.3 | 2.28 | 2.38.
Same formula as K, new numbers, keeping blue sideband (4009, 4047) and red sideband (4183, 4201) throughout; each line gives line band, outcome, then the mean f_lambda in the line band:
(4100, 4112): 0.23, 1.89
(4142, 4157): -0.01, 2.37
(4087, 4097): 0.01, 2.33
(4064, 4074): -0.03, 2.4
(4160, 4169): -0.09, 2.56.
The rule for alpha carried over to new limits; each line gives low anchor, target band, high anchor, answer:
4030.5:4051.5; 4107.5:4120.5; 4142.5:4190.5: 1.4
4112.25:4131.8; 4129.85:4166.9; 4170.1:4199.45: -1.4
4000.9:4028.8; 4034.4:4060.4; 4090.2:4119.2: -1.6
